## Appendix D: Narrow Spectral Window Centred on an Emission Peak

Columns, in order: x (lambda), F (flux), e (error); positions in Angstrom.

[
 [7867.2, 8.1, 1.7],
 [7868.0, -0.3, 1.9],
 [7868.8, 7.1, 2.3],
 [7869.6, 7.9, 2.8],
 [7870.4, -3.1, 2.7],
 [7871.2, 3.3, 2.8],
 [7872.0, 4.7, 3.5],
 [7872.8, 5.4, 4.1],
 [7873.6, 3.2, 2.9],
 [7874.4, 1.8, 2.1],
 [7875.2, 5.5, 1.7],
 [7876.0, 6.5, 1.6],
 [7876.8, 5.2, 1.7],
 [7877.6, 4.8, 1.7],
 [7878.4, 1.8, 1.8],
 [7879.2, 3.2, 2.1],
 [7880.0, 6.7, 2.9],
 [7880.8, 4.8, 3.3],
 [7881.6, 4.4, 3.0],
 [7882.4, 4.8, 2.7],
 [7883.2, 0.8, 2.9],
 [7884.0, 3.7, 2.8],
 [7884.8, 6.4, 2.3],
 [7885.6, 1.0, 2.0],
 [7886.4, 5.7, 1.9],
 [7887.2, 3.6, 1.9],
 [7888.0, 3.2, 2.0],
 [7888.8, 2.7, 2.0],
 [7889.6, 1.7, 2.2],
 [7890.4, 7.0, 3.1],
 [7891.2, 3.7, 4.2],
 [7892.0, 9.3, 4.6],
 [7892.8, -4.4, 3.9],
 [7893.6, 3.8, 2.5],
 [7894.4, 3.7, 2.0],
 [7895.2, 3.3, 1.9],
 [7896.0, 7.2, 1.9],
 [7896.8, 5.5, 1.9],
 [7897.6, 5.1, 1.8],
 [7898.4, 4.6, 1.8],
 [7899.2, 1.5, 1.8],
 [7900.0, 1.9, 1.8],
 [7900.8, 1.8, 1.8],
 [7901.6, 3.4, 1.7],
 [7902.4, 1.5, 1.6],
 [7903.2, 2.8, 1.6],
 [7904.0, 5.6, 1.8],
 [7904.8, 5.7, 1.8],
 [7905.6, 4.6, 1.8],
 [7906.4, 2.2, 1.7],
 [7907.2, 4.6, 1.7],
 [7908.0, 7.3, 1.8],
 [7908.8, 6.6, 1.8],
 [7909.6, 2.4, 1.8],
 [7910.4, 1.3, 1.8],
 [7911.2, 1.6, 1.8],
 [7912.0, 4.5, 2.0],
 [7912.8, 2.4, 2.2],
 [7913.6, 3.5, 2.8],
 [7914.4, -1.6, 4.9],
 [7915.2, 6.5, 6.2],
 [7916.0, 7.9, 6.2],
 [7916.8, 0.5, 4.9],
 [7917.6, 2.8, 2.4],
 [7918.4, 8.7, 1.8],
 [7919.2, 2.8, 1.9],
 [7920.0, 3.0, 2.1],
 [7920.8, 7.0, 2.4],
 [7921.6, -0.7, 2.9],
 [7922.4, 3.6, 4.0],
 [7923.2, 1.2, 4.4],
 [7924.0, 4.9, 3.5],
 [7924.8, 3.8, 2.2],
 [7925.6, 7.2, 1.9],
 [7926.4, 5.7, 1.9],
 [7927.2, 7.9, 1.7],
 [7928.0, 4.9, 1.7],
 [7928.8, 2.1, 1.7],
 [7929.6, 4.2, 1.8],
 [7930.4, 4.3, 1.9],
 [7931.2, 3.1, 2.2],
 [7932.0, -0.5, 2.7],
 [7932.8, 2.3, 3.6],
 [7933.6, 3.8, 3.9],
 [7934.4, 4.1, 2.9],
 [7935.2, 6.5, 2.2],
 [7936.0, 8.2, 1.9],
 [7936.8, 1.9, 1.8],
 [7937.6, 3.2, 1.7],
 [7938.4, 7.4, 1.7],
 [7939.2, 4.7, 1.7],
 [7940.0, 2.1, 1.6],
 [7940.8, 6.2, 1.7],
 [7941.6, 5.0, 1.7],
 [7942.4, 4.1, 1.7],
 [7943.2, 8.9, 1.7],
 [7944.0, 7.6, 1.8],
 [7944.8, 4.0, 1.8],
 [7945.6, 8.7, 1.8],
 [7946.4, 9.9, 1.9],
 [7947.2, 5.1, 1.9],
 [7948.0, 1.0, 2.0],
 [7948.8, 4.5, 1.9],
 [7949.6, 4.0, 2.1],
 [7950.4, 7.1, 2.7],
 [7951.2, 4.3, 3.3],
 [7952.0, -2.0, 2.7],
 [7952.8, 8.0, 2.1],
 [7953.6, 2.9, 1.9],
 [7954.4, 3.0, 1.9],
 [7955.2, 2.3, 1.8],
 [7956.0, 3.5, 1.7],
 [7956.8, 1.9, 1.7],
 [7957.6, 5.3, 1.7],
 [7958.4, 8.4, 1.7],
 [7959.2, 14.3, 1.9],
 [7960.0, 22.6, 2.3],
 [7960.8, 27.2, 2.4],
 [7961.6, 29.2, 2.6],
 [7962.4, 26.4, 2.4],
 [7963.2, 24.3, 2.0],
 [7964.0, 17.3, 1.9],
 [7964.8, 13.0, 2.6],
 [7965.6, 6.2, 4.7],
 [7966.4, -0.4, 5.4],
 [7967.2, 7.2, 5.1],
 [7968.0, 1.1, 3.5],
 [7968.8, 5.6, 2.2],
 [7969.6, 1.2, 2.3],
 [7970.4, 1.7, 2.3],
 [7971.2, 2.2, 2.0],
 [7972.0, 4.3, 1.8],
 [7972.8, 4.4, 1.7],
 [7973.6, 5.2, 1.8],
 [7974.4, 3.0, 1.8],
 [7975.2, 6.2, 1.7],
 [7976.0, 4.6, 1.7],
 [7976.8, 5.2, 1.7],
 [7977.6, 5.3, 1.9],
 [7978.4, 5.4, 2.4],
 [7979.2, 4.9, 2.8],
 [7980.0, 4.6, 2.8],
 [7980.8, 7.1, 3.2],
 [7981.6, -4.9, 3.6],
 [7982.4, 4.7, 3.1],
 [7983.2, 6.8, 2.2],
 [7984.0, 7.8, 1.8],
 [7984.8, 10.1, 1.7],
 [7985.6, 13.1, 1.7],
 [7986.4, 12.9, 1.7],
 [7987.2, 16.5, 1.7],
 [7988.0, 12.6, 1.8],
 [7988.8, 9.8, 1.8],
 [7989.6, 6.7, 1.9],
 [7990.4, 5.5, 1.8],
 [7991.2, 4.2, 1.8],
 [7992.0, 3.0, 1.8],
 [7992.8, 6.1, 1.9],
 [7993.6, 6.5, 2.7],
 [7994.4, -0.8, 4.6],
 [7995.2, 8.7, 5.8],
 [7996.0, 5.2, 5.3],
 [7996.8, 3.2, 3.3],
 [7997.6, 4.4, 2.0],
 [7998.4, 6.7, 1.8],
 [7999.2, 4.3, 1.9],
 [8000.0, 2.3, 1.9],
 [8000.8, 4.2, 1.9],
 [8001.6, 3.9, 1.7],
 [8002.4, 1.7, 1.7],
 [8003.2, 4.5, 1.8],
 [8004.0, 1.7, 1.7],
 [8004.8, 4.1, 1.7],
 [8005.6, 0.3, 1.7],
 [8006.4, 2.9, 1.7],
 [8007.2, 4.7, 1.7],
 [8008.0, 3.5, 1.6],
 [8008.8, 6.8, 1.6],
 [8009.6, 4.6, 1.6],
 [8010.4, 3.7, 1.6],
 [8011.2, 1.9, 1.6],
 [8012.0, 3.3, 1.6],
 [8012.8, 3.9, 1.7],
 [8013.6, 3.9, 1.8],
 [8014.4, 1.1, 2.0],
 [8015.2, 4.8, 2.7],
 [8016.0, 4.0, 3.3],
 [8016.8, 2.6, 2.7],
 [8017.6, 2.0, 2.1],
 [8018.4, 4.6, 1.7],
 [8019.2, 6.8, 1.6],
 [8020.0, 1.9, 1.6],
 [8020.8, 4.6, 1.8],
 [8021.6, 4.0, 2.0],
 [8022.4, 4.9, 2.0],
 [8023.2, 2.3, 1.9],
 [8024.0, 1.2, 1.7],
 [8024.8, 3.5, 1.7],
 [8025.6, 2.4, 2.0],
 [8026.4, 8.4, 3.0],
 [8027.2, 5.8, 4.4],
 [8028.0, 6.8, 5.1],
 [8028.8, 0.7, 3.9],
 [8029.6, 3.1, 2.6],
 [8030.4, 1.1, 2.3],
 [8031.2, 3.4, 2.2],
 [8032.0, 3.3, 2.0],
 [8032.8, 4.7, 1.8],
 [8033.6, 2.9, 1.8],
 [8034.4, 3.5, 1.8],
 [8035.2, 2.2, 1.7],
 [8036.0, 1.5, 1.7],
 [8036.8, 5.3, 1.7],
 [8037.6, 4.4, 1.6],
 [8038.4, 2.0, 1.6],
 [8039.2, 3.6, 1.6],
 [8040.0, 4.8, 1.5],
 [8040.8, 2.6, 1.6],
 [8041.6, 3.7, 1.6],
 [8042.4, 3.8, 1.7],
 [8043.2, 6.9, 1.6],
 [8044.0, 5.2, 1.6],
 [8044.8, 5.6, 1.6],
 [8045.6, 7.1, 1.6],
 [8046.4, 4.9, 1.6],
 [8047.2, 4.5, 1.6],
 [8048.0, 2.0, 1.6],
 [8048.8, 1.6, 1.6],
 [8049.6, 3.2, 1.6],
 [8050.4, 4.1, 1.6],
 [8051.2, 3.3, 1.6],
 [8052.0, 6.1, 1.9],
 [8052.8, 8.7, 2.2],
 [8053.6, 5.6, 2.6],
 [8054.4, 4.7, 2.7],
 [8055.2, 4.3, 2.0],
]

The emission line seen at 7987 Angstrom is [N II] 6583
